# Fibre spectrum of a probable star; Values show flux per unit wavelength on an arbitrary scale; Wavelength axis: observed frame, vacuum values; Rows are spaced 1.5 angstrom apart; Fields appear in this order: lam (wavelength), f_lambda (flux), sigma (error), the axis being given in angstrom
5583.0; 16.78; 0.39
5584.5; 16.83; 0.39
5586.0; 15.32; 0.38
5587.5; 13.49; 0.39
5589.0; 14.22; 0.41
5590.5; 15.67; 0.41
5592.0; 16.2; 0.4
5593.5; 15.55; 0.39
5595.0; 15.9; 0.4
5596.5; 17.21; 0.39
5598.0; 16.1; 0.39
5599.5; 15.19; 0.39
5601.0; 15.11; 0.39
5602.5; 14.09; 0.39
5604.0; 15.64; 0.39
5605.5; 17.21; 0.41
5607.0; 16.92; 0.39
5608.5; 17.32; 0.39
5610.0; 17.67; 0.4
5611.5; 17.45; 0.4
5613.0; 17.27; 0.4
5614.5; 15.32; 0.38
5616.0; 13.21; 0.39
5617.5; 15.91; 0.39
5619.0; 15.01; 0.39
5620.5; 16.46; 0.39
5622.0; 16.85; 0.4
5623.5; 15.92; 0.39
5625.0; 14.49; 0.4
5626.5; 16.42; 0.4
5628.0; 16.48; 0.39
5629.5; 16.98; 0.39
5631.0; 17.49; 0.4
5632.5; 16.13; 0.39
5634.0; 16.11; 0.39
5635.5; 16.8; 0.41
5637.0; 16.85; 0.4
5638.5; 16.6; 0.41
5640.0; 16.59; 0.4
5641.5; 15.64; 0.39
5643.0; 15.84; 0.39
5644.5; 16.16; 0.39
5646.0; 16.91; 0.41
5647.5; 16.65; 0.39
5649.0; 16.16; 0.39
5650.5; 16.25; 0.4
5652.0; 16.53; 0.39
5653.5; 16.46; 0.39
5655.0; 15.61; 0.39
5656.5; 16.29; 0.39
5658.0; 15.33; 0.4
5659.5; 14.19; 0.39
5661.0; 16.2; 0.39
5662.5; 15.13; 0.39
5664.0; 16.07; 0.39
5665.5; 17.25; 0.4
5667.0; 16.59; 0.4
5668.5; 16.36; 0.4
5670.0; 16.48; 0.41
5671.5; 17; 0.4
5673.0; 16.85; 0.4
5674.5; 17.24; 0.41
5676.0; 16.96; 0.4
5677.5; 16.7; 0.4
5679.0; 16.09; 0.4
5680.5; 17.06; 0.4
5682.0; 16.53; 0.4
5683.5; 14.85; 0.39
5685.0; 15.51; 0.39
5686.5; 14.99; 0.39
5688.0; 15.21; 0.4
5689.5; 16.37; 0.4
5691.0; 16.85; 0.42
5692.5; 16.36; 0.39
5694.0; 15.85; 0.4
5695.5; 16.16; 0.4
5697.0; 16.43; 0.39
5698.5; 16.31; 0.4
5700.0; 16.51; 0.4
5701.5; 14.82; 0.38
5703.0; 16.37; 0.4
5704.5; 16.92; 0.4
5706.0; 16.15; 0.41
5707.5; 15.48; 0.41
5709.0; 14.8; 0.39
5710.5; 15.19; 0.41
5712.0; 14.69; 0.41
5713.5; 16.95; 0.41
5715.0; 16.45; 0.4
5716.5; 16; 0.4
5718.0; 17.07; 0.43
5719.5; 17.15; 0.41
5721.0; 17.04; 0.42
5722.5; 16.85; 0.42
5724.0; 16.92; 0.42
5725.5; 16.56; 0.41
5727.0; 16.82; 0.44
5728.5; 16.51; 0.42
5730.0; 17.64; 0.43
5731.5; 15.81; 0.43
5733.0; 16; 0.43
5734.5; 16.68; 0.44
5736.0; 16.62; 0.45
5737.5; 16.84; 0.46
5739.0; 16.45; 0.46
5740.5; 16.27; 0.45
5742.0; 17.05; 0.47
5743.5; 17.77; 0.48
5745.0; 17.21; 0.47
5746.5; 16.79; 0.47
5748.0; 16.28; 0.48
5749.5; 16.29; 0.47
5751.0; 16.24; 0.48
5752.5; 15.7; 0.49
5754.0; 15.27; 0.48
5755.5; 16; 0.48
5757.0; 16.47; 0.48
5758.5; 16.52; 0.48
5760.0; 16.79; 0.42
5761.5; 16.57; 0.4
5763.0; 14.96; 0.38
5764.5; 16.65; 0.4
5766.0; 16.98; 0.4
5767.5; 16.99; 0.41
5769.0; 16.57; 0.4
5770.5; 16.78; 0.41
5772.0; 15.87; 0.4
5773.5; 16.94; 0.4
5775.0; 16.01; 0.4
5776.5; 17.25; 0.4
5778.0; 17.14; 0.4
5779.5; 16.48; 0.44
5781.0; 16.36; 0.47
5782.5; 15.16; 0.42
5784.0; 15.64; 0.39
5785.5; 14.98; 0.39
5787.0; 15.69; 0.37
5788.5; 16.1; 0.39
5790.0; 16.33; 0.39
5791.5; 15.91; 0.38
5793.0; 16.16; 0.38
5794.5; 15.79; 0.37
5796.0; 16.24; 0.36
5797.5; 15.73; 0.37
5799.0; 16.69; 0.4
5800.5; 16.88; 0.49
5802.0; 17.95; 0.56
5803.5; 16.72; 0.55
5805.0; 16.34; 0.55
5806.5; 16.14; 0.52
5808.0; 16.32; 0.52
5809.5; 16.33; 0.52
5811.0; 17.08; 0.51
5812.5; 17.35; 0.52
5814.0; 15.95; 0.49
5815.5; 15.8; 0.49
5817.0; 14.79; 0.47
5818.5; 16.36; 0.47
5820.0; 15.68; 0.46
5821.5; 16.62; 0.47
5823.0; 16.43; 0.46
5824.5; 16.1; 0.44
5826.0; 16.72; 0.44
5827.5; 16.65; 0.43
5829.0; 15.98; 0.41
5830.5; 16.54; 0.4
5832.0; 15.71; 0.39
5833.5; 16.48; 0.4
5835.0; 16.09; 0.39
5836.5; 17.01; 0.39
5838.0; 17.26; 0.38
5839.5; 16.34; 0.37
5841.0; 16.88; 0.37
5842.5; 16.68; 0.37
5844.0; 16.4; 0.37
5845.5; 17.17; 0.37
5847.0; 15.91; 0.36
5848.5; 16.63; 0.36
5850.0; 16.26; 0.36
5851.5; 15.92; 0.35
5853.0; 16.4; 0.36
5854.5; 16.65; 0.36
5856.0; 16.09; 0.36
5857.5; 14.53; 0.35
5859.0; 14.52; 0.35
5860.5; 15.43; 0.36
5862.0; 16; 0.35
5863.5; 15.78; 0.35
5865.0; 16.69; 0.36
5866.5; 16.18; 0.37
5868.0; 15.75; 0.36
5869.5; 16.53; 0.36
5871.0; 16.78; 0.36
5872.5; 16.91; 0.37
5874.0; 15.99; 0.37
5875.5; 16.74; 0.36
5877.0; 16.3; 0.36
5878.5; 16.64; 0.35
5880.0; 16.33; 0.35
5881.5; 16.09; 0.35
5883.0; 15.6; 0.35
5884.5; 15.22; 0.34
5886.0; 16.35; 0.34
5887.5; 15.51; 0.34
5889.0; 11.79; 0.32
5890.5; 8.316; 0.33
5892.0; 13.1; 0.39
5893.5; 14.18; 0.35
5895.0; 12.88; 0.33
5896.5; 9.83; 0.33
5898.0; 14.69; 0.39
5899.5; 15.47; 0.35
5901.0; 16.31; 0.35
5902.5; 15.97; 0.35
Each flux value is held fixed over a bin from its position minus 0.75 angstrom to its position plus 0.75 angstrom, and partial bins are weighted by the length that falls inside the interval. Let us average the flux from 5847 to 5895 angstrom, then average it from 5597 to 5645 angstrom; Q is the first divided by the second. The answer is 0.96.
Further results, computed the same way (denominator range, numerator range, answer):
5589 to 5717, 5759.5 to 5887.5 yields 1.01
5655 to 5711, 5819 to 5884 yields 1.01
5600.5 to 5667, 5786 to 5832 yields 1.01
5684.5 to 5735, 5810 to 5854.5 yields 1.01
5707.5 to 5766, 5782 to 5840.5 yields 0.99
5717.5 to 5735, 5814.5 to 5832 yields 0.96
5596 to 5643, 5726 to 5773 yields 1.02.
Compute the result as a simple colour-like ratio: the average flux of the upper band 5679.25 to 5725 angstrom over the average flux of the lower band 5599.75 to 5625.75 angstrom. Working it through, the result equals 1.0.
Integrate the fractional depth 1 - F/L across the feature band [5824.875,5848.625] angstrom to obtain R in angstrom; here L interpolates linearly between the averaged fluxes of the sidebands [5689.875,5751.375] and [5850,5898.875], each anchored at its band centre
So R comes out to -1.6 angstrom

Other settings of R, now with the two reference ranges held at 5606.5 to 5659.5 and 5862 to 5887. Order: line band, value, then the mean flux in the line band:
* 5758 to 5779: -0.4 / 16.6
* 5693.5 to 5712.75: 0.5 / 15.8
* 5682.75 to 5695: 0.4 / 15.8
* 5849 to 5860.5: 0.3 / 15.8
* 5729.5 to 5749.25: -0.6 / 16.7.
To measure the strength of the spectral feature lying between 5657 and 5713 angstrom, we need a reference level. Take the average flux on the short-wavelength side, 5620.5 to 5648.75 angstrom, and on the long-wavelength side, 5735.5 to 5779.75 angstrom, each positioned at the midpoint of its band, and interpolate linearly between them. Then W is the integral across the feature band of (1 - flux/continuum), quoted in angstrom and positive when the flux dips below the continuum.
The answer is 1.3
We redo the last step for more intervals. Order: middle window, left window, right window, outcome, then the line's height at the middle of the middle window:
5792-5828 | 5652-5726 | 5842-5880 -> -0.38 angstrom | 16.2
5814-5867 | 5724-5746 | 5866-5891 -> -1.11 angstrom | 15.9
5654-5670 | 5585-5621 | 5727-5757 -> 0.17 angstrom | 16.1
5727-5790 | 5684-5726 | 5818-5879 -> -0.83 angstrom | 16.2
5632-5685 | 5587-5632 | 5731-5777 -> -0.48 angstrom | 16.1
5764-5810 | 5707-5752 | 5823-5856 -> 0.31 angstrom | 16.5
